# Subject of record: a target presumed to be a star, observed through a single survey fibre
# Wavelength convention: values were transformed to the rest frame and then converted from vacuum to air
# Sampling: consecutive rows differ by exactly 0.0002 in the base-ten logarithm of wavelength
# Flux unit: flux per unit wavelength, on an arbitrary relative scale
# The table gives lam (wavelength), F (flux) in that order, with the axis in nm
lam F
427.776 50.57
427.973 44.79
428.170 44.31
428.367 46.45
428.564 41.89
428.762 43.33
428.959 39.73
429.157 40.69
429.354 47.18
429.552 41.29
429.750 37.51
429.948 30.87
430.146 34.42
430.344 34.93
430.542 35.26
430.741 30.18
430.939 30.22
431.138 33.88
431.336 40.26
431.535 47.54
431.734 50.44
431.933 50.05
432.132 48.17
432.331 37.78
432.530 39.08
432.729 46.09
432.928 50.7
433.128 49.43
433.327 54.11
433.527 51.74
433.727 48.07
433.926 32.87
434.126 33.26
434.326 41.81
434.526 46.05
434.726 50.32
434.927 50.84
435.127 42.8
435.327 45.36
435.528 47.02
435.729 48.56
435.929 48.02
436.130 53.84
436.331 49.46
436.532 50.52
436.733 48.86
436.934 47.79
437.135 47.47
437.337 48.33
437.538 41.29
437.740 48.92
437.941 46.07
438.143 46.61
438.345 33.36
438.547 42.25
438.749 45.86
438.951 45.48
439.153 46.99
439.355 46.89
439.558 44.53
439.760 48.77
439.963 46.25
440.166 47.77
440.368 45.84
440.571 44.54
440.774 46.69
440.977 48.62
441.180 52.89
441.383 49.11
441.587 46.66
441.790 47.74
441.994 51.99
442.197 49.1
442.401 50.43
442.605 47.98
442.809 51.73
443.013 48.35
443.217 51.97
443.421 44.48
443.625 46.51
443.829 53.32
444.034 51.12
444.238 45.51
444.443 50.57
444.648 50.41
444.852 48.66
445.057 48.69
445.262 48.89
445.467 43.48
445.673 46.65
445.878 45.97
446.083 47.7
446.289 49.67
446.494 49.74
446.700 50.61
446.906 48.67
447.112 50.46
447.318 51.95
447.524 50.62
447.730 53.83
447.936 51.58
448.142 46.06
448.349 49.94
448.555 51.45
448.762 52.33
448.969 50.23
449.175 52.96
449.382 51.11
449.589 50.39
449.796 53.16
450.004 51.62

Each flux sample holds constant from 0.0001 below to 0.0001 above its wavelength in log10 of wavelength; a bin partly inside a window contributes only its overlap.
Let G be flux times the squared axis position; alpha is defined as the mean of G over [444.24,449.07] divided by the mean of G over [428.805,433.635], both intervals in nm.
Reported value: 1.3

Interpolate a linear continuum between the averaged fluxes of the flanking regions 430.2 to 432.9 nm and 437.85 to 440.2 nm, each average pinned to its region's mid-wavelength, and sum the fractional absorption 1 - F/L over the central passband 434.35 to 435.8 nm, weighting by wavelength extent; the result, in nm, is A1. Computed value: -0.15 nm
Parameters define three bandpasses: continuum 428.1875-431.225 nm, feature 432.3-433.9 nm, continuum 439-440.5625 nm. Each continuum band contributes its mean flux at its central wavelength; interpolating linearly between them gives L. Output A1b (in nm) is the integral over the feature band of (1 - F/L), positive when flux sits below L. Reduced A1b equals -0.23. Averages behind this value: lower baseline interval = 38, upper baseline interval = 46.6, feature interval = 46.9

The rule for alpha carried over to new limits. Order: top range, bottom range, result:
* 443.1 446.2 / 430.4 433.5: 1.19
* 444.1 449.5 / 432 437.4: 1.12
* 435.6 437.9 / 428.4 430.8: 1.30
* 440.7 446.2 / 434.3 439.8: 1.08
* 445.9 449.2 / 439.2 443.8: 1.07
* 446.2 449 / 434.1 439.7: 1.15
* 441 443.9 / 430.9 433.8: 1.14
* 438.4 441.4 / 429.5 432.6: 1.25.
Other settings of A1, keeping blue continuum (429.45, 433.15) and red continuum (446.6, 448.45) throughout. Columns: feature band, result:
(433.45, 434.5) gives 0.007 nm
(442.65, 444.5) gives -0.050 nm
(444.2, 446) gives 0.042 nm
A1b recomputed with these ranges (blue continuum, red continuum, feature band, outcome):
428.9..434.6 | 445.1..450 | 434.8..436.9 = -0.23 nm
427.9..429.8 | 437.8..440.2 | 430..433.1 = 0.20 nm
